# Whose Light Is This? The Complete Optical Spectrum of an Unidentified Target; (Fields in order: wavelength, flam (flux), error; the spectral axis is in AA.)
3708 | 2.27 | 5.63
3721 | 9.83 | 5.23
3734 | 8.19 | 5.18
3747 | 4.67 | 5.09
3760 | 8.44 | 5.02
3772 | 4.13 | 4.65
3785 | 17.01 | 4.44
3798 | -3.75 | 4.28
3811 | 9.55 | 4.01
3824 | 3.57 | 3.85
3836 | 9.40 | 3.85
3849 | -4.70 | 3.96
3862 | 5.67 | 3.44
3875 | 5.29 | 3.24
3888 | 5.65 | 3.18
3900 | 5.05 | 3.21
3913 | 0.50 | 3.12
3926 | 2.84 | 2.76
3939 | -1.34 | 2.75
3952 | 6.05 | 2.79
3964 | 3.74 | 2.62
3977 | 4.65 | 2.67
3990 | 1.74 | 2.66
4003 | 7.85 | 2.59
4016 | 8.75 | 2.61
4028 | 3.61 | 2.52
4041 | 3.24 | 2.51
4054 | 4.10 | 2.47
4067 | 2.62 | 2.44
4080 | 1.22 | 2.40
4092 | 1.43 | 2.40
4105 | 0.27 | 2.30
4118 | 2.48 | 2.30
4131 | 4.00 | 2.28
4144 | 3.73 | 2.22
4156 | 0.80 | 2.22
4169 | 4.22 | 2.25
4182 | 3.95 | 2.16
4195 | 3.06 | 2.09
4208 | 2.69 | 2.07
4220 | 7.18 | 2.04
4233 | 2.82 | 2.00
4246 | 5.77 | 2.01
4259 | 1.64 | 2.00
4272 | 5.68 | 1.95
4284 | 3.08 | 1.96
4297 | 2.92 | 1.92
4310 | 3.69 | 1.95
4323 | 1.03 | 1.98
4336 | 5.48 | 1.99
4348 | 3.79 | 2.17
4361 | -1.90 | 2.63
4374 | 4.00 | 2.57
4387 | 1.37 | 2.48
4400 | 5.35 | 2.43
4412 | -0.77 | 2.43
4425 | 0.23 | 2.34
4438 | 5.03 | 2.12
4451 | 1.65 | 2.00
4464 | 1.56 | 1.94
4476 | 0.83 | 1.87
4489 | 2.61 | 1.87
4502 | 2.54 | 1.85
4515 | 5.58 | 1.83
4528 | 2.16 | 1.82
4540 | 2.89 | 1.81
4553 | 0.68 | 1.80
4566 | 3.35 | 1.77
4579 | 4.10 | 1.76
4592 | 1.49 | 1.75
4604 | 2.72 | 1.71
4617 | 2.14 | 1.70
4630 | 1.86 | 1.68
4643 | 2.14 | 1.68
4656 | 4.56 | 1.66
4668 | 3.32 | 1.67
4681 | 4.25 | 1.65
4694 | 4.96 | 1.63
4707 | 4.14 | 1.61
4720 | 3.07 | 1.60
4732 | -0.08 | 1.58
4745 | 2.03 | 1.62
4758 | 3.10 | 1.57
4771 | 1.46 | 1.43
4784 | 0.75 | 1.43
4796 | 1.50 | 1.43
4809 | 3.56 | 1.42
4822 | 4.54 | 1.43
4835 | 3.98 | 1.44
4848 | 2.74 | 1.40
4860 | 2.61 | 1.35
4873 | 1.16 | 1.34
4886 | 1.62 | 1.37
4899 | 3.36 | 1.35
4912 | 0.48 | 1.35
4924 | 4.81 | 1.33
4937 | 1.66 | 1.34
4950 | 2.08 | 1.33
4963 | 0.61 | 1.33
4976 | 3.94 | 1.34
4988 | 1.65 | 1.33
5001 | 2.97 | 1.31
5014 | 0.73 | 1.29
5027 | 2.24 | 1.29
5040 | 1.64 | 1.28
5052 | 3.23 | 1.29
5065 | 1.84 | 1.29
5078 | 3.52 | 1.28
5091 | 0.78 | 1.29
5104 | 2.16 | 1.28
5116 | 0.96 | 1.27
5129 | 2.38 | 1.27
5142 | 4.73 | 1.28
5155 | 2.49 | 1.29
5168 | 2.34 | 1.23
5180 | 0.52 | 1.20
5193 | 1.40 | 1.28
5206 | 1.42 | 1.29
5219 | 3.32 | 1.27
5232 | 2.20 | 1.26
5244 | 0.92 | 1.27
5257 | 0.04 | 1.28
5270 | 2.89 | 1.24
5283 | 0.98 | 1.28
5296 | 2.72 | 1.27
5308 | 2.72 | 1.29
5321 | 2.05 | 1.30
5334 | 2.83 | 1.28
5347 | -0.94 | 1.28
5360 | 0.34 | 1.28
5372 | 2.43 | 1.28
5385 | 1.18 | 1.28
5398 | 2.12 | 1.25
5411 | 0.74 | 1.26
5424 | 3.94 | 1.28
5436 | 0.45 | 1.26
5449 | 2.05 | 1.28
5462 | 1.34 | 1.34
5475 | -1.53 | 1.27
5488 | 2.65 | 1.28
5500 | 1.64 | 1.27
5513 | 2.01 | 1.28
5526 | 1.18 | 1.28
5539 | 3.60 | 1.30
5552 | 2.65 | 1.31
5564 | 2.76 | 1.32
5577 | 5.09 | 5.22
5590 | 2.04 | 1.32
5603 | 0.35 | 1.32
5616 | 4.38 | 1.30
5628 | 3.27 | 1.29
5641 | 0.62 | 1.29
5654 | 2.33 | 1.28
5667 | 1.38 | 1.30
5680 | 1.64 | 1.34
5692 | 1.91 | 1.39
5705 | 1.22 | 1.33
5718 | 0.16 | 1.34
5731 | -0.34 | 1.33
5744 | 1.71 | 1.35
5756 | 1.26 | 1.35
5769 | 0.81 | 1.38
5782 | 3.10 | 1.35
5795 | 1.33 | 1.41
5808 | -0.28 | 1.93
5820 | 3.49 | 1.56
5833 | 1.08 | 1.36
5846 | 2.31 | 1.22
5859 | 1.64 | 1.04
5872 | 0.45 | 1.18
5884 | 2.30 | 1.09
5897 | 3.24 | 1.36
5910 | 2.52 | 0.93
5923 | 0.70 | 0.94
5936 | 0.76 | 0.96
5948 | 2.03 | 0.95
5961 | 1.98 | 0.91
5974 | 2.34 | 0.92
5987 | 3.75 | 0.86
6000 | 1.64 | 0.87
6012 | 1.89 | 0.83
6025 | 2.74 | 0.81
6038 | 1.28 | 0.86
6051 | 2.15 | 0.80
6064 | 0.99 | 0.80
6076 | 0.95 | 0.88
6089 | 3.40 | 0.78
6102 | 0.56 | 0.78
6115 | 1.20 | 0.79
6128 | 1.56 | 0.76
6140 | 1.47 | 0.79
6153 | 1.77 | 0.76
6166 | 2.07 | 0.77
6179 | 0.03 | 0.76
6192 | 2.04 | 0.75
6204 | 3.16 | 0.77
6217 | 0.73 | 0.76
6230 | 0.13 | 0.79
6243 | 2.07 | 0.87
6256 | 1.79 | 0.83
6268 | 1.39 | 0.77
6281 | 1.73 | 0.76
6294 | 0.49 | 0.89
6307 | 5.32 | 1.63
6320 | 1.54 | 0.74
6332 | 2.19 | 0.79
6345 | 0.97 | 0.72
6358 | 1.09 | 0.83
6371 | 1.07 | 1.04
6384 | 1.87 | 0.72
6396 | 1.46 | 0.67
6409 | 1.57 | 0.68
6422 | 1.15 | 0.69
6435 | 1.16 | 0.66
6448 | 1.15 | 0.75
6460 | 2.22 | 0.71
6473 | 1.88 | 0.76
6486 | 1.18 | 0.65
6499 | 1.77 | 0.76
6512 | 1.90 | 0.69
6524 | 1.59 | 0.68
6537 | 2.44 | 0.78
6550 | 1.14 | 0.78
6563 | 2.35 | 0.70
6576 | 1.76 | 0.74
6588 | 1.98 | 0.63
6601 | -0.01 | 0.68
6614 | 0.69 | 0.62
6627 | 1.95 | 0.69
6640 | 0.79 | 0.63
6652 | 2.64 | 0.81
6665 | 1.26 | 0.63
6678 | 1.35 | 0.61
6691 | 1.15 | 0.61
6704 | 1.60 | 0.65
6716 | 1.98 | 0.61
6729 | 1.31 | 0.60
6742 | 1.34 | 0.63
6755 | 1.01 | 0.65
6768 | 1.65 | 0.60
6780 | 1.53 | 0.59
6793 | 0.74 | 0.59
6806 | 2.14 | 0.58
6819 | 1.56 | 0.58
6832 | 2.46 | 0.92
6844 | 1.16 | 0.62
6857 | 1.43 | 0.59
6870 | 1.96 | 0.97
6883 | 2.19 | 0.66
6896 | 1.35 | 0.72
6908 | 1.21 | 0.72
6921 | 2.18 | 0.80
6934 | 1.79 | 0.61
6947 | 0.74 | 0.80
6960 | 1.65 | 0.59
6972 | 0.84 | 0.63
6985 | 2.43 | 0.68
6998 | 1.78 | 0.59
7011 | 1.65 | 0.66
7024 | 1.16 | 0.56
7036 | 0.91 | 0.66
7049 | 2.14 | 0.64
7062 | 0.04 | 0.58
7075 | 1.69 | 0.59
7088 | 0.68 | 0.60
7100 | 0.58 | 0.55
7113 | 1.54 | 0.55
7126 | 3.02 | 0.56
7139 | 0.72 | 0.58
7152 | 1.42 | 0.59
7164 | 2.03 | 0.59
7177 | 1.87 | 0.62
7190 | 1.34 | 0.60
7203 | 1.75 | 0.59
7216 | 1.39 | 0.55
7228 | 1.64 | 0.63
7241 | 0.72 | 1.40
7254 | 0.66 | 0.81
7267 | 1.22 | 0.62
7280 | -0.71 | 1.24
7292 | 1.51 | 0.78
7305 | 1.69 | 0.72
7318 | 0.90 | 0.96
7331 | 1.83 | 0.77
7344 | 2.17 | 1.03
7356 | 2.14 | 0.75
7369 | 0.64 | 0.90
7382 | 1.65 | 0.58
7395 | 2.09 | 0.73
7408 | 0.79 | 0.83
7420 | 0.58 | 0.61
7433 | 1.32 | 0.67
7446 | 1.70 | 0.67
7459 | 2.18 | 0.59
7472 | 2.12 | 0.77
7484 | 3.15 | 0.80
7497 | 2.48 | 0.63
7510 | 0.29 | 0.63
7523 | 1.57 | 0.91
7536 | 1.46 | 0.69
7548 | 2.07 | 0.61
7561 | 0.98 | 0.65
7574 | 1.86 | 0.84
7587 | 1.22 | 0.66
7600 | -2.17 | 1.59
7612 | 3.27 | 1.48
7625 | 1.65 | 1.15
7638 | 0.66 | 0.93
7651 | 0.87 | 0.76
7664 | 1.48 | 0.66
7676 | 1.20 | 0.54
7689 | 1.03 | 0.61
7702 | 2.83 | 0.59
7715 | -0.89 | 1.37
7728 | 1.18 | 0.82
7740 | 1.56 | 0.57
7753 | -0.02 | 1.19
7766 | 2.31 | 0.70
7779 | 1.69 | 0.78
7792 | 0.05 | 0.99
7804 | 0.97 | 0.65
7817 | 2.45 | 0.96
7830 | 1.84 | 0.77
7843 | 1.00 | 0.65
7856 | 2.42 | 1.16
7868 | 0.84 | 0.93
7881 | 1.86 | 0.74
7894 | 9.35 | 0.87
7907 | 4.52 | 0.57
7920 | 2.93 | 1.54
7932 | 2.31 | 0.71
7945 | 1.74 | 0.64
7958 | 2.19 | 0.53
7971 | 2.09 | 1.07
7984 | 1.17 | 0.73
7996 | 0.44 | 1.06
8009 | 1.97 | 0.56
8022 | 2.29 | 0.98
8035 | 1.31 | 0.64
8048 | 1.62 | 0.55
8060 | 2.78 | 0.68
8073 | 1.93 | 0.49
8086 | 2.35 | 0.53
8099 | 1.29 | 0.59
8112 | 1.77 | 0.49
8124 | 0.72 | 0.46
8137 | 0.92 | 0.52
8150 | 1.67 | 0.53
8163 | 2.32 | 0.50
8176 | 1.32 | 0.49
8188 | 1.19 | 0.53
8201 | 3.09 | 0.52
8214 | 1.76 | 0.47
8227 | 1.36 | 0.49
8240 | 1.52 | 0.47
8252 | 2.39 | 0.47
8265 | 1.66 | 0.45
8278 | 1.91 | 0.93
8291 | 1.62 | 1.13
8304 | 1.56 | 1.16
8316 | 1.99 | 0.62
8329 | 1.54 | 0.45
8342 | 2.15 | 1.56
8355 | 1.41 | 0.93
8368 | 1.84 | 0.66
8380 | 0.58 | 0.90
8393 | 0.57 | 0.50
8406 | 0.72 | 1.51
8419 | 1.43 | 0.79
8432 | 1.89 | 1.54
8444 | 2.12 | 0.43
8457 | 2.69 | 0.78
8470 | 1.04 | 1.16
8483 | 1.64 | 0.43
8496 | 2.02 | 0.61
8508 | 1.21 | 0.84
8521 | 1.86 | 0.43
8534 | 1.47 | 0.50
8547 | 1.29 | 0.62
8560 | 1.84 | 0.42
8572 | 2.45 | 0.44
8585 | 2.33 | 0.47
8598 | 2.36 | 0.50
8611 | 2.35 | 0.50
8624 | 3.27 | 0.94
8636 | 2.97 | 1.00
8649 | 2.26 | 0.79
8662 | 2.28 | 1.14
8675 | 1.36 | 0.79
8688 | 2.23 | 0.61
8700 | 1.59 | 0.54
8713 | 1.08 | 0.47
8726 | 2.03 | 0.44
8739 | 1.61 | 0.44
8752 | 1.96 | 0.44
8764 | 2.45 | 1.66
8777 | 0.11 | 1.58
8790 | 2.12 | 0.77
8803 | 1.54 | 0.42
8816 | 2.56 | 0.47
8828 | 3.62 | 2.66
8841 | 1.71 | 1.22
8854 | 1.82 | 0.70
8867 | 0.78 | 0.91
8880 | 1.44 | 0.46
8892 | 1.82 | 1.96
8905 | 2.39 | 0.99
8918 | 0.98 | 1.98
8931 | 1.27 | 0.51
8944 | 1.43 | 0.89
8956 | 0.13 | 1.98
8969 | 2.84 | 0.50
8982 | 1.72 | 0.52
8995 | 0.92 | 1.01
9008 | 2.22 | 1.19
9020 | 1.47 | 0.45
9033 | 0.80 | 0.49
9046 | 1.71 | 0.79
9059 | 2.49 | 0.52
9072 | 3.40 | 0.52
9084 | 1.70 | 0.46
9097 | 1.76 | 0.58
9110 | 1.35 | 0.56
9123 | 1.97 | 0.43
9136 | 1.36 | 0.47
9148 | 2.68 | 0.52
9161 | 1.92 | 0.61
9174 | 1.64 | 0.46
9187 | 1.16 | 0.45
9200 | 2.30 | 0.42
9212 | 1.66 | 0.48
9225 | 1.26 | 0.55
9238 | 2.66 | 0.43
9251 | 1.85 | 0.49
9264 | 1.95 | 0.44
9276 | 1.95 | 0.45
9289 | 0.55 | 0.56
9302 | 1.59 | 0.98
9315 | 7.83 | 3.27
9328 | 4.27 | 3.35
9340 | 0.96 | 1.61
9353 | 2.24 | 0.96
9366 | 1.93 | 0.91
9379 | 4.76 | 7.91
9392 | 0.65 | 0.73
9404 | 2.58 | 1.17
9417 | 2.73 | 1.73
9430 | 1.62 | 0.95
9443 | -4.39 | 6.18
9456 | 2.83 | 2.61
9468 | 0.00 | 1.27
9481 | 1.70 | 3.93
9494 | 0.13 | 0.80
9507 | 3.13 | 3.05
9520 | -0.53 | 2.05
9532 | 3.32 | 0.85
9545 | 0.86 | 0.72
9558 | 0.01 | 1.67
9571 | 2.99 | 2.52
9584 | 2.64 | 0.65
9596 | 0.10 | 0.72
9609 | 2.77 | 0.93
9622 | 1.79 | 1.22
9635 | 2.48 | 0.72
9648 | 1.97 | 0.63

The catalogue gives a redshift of 1.118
